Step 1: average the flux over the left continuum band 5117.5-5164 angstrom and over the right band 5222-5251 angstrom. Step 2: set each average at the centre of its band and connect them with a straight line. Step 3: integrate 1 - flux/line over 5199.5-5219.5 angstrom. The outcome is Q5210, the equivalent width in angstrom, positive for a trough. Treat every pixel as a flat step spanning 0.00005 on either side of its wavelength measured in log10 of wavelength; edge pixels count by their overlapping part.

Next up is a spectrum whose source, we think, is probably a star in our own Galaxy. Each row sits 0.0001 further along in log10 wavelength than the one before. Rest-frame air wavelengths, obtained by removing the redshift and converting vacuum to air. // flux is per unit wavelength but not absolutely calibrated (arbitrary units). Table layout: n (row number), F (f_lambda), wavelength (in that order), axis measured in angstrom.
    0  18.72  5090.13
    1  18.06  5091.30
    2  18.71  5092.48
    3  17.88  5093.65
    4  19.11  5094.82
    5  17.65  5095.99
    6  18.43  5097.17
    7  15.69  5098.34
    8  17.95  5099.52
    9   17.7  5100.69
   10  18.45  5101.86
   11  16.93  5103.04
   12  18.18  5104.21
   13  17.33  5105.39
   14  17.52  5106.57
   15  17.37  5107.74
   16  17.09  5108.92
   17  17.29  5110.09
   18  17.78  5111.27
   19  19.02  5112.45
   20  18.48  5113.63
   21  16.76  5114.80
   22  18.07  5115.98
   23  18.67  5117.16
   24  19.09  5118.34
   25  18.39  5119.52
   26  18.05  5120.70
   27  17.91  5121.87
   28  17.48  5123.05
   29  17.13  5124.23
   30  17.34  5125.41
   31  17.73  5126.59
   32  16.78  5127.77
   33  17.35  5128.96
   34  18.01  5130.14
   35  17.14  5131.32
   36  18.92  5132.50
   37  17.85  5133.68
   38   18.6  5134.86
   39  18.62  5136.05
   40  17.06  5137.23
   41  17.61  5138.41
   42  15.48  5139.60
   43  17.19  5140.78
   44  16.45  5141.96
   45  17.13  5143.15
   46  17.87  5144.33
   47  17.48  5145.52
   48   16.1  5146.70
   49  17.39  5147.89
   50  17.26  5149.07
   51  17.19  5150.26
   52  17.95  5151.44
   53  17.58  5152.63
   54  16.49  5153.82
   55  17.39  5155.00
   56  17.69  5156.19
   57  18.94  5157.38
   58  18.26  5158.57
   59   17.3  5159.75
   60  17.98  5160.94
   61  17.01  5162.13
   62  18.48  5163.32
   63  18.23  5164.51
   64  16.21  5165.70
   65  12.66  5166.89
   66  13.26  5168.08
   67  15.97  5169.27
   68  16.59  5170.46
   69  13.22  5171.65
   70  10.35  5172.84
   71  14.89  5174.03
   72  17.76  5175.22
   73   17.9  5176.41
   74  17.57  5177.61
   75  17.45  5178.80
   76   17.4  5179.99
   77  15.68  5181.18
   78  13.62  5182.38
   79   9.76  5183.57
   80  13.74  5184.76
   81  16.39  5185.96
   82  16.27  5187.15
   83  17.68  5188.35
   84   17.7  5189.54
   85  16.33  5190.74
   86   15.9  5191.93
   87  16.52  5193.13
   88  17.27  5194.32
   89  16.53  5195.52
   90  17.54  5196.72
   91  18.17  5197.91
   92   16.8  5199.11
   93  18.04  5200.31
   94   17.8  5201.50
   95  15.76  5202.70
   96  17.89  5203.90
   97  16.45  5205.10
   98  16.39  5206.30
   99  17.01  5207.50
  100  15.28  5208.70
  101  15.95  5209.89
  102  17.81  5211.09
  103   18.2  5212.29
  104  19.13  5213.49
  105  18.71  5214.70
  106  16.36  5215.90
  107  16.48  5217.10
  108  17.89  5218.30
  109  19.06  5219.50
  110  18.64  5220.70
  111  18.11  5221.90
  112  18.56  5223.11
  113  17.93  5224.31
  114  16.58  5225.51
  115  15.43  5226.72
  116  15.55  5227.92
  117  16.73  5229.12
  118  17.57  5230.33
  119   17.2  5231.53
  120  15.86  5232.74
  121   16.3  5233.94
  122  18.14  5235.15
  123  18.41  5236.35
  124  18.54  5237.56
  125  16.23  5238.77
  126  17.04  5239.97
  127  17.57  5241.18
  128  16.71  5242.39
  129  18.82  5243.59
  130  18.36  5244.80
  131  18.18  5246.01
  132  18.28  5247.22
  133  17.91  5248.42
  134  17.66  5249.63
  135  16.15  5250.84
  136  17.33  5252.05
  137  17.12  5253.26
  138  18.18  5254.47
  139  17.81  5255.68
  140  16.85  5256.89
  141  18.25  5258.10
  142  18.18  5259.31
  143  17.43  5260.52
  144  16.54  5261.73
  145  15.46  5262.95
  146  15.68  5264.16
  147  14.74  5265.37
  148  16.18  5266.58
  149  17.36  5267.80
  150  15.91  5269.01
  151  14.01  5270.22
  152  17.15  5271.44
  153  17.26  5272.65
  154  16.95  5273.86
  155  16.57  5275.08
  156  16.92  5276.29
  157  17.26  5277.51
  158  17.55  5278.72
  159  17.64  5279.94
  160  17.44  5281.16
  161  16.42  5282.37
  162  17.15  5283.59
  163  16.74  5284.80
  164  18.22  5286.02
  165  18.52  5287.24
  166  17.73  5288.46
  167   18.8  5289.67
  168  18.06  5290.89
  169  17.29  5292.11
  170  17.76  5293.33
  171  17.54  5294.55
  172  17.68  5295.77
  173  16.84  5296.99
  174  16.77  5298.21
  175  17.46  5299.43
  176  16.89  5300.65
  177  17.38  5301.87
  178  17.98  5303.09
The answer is 0.2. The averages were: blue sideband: 17.6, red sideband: 17.4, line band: 17.2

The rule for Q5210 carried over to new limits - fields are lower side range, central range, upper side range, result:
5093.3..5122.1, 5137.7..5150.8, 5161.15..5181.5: -0.2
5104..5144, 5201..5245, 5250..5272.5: -0.9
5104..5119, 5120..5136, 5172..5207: -0.2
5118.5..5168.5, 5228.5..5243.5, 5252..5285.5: -0.2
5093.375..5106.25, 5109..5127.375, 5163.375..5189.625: -0.8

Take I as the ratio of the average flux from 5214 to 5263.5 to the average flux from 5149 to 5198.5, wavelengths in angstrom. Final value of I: 1.06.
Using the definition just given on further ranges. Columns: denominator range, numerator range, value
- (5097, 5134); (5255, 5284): 0.95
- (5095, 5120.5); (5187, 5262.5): 0.97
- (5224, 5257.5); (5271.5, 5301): 1.01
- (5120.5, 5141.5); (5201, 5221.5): 0.99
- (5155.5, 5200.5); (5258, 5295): 1.05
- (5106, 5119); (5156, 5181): 0.92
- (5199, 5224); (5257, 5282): 0.96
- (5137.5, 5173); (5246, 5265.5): 1.03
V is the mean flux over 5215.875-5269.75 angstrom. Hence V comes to 17.2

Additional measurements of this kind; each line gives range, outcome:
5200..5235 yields 17.2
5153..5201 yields 16.3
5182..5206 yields 16.3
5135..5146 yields 17.3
